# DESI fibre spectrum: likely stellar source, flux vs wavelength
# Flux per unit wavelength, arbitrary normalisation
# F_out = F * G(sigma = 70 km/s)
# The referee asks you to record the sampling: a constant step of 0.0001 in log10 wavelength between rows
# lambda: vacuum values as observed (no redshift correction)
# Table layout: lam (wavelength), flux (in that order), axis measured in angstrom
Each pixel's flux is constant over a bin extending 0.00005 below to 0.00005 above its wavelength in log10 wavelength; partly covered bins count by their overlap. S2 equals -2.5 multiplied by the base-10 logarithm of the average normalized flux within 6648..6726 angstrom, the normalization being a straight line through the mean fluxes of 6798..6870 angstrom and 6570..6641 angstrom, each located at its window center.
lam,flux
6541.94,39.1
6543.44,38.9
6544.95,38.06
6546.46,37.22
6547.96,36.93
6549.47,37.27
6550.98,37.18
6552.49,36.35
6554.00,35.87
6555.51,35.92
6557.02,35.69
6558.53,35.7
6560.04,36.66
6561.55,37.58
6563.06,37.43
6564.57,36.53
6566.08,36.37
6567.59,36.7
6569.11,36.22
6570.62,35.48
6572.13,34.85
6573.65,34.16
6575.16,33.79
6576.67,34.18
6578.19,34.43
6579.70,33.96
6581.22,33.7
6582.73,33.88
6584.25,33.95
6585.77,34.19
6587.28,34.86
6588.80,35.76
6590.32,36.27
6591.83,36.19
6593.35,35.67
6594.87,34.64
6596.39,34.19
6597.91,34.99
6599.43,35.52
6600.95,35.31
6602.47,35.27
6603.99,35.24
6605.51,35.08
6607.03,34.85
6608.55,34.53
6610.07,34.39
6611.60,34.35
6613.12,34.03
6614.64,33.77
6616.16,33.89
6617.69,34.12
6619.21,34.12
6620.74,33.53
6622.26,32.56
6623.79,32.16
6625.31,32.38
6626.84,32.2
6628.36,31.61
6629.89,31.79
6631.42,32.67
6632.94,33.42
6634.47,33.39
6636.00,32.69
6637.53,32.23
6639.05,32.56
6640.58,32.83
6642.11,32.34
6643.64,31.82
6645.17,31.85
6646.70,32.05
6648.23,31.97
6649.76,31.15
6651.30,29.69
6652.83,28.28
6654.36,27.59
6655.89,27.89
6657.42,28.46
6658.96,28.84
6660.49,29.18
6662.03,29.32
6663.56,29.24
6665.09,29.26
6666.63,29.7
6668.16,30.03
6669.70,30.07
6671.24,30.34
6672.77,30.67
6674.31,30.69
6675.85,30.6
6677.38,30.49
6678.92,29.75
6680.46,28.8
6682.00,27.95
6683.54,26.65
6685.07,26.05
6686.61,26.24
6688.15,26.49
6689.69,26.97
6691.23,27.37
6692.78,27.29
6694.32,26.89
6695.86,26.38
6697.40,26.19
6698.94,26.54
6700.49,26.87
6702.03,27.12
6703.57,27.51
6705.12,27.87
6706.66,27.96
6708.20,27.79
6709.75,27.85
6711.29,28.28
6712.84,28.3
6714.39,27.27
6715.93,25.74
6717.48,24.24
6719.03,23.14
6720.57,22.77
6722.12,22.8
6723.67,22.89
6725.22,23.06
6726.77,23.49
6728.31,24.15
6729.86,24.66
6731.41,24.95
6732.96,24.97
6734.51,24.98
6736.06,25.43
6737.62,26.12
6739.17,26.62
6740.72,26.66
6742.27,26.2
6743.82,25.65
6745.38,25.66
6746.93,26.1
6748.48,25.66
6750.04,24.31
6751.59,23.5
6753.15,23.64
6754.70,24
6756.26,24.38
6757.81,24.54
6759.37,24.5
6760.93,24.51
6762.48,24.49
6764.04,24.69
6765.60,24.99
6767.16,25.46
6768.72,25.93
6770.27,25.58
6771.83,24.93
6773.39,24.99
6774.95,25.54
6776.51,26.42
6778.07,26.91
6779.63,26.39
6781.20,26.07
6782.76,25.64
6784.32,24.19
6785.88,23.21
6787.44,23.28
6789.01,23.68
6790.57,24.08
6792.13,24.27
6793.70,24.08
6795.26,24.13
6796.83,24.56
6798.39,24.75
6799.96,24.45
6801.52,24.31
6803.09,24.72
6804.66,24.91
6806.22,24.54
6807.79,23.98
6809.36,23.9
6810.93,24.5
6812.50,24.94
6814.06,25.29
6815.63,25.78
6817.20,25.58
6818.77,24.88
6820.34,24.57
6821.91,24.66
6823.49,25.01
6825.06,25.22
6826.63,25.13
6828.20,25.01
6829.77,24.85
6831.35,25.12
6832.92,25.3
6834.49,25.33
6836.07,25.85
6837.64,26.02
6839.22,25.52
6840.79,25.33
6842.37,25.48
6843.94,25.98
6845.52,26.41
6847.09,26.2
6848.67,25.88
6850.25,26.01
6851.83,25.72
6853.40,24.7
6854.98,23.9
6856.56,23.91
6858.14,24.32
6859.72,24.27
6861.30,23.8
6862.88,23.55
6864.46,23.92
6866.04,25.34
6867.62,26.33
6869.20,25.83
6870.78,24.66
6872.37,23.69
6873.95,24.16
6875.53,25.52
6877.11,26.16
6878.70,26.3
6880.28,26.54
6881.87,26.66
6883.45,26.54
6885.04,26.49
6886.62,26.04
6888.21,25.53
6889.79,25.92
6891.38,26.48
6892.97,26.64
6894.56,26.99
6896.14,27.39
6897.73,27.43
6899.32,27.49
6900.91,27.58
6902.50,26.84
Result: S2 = 0.117 mag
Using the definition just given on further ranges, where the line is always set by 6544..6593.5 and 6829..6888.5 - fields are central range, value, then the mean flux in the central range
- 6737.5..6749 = 0.13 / 26.1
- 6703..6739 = 0.19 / 25.5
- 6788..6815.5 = 0.12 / 24.4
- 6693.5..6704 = 0.16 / 26.8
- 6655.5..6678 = 0.09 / 29.7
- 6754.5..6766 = 0.18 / 24.5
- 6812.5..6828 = 0.07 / 25.1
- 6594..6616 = -0.01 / 34.7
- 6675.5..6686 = 0.12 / 28.5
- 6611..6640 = 0.02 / 33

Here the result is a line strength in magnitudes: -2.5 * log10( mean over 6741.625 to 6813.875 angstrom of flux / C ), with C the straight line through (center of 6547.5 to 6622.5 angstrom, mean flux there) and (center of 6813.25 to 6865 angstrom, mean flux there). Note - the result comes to 0.11 mag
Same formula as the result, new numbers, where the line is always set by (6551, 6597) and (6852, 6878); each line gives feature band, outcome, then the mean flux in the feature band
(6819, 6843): 0.03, 25.2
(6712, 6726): 0.22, 24.5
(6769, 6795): 0.11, 25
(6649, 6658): 0.13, 28.9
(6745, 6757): 0.17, 24.6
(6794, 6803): 0.11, 24.4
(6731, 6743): 0.14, 25.8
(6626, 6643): 0.02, 32.5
